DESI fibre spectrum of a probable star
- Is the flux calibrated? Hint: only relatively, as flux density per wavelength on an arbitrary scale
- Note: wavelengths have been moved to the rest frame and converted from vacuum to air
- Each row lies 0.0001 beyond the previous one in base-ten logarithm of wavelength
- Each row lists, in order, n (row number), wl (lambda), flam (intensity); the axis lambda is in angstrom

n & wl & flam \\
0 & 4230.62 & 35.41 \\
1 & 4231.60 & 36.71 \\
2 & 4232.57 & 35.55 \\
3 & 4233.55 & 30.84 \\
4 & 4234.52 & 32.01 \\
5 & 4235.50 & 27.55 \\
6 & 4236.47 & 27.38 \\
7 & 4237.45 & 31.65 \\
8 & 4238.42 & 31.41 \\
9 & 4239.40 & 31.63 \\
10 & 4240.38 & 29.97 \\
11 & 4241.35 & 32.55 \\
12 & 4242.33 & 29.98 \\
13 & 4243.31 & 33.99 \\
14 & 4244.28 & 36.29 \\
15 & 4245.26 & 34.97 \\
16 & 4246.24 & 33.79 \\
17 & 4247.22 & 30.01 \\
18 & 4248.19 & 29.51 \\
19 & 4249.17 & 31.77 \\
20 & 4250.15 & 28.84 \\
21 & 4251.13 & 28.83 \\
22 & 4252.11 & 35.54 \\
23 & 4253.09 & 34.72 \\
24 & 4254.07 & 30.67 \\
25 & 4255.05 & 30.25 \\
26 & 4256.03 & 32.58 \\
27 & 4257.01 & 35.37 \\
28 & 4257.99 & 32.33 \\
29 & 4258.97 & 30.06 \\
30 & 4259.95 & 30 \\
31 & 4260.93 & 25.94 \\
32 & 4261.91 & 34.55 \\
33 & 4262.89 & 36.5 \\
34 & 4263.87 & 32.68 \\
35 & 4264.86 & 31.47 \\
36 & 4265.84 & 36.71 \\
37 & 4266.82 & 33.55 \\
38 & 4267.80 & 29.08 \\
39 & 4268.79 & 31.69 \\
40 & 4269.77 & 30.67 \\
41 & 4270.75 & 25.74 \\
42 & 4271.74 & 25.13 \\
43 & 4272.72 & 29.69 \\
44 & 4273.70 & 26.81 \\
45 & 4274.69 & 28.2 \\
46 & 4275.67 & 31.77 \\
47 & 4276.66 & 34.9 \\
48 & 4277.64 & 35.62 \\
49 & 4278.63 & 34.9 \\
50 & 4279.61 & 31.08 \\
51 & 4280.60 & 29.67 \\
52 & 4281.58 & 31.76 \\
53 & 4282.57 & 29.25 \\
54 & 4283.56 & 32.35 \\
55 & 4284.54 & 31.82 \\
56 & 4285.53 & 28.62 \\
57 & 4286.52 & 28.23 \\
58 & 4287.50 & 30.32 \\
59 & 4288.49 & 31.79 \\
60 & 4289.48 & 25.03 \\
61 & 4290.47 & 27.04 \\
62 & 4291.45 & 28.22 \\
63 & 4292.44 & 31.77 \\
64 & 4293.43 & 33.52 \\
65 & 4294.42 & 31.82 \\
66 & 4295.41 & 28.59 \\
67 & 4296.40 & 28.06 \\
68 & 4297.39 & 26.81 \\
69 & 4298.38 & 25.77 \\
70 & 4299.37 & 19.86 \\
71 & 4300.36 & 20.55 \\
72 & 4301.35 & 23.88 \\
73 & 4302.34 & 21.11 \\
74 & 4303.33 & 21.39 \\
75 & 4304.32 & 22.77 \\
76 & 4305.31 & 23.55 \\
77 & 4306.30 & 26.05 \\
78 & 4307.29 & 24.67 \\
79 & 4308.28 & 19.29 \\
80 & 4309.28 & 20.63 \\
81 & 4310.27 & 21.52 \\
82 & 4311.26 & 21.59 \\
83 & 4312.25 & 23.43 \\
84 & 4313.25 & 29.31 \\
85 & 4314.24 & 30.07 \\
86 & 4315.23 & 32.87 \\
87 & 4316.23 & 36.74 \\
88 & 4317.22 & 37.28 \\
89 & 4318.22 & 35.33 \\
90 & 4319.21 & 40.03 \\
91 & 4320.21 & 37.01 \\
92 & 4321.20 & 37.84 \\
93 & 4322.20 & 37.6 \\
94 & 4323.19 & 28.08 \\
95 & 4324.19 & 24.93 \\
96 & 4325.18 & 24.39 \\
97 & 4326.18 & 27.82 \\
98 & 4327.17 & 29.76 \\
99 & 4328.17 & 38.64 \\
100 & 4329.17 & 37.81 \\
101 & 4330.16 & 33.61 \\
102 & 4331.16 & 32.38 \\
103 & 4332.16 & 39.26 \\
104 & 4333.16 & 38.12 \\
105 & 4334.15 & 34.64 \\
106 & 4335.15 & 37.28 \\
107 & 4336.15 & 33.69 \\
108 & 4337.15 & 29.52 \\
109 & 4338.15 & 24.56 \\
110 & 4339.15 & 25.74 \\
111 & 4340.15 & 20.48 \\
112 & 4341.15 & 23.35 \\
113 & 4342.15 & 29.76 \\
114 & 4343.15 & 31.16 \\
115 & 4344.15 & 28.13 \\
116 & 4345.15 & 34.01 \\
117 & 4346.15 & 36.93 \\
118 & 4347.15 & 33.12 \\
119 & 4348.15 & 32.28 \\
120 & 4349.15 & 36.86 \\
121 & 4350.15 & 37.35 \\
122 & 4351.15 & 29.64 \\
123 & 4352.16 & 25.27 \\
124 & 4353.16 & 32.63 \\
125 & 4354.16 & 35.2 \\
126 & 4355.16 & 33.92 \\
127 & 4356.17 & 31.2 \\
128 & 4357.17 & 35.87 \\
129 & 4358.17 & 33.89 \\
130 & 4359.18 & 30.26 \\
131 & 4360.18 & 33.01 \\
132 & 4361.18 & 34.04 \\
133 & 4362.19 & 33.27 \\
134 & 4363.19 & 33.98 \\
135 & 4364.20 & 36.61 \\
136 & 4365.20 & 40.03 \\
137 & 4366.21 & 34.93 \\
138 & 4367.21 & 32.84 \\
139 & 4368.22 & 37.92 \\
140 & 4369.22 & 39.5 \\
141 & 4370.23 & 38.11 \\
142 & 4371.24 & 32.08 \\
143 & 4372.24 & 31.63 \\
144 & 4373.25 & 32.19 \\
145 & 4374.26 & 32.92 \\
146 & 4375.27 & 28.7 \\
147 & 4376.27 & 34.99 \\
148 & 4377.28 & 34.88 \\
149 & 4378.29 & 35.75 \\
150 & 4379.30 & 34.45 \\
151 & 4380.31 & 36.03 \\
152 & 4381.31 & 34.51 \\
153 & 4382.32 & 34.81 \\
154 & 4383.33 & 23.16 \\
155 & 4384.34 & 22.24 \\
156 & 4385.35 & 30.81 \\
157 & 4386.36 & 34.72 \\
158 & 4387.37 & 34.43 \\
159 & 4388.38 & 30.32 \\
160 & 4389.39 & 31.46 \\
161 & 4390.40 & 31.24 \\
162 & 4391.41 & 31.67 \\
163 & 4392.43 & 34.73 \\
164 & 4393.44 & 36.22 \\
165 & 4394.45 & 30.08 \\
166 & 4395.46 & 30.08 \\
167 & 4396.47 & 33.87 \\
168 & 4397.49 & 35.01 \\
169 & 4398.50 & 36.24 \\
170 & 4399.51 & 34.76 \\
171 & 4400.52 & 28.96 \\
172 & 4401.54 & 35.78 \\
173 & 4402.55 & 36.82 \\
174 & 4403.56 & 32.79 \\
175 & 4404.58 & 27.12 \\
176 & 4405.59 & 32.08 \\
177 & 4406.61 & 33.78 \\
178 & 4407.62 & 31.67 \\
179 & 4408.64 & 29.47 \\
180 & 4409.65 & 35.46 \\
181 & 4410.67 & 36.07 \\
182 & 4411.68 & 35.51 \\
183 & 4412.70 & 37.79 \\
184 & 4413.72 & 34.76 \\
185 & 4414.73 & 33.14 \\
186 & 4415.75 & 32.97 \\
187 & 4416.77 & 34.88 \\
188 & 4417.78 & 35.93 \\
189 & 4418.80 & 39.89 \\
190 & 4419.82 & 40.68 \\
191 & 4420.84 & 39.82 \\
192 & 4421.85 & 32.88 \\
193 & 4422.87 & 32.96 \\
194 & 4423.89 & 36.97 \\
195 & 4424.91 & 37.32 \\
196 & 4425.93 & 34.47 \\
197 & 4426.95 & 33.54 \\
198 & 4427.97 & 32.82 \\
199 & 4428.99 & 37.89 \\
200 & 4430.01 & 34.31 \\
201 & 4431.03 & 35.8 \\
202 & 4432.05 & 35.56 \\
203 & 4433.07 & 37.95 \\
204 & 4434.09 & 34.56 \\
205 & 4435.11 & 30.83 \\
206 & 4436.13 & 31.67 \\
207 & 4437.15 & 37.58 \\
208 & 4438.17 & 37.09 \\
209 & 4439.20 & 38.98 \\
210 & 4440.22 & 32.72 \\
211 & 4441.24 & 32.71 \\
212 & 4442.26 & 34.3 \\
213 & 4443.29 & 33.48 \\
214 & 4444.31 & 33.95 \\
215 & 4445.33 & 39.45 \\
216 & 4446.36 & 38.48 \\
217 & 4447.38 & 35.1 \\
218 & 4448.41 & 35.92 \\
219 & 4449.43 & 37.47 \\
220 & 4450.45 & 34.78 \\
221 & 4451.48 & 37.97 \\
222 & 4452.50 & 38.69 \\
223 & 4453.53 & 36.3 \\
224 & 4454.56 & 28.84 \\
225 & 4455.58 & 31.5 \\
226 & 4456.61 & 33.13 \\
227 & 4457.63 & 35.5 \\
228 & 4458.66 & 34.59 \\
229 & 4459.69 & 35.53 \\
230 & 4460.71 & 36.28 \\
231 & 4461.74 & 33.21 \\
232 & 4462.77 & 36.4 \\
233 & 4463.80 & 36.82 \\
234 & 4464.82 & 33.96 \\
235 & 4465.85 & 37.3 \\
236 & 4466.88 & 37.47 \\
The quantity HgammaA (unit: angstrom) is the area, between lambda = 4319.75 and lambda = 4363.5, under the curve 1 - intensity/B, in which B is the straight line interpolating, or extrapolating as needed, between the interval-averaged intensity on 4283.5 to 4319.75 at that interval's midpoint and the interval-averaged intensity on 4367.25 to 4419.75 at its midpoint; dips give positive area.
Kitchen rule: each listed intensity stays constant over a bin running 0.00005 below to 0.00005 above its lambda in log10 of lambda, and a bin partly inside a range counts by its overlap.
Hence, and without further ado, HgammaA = -3.1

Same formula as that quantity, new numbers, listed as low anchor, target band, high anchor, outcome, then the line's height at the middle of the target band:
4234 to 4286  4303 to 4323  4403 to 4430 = 2.2 angstrom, 32.5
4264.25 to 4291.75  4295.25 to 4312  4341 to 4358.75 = 4.3 angstrom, 31.1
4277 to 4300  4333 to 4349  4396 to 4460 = 0.4 angstrom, 31.6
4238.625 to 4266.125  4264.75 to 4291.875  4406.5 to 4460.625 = 1.8 angstrom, 32.6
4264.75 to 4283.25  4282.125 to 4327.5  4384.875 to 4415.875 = 4.7 angstrom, 31.5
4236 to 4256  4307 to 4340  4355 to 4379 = 2.3 angstrom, 33.3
